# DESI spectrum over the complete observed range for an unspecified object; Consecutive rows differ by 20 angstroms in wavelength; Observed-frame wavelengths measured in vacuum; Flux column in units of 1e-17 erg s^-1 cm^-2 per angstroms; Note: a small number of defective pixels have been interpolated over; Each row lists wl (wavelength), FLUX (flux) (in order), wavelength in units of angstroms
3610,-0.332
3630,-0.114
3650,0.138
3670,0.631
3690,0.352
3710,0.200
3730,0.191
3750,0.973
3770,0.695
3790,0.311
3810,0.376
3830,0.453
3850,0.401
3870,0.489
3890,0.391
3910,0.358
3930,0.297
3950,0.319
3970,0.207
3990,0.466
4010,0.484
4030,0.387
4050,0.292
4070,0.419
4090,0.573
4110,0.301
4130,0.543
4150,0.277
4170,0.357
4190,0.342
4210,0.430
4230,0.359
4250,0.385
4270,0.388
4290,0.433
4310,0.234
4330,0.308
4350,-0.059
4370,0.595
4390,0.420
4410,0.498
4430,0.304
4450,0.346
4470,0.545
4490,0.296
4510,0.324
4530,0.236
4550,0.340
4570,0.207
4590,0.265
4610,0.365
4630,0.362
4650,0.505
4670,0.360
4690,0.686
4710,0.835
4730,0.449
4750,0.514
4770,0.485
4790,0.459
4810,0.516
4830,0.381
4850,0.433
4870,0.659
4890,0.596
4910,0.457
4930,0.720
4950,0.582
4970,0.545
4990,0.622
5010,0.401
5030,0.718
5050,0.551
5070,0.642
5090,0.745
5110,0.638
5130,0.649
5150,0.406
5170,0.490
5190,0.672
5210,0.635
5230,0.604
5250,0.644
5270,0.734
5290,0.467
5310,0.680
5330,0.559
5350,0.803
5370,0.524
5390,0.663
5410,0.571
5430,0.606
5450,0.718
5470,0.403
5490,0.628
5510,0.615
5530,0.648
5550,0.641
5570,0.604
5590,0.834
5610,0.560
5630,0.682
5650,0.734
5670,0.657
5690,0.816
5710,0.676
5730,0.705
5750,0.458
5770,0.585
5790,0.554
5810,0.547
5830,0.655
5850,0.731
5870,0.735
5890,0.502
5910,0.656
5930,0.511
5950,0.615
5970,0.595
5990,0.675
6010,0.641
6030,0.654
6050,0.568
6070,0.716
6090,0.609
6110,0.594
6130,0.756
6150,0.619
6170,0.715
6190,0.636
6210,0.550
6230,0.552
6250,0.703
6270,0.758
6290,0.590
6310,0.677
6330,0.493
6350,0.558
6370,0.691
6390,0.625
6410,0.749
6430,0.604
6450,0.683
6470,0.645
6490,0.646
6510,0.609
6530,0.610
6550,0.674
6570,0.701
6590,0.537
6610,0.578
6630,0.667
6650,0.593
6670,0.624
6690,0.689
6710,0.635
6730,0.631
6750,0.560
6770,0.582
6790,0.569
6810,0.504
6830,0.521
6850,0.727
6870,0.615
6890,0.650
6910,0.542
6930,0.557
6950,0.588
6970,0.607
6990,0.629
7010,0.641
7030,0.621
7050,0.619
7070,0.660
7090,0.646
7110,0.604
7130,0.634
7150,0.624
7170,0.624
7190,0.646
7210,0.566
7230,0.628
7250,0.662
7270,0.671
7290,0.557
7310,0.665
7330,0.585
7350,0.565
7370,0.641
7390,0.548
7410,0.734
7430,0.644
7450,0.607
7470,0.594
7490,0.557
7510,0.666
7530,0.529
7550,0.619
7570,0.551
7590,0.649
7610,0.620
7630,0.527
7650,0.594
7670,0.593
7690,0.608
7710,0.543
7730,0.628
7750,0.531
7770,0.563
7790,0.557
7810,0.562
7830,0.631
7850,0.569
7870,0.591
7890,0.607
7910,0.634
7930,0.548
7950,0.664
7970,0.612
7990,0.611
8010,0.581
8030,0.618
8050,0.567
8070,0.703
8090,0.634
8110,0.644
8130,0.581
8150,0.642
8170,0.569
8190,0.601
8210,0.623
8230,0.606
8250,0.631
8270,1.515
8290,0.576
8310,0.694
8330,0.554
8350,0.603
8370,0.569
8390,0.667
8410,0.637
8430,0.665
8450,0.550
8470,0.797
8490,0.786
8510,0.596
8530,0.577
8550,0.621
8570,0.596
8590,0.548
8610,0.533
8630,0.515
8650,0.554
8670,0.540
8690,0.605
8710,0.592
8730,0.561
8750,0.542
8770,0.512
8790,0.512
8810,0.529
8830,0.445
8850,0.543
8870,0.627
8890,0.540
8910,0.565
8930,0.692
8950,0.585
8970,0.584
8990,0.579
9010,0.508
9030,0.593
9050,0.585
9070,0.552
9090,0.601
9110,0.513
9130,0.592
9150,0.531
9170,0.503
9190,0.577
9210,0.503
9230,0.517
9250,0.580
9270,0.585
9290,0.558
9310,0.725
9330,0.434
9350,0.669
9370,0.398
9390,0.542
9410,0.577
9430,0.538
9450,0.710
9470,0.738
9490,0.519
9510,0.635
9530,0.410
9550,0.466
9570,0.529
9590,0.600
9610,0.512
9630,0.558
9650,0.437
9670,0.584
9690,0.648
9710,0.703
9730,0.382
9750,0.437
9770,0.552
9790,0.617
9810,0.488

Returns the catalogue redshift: 0.260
